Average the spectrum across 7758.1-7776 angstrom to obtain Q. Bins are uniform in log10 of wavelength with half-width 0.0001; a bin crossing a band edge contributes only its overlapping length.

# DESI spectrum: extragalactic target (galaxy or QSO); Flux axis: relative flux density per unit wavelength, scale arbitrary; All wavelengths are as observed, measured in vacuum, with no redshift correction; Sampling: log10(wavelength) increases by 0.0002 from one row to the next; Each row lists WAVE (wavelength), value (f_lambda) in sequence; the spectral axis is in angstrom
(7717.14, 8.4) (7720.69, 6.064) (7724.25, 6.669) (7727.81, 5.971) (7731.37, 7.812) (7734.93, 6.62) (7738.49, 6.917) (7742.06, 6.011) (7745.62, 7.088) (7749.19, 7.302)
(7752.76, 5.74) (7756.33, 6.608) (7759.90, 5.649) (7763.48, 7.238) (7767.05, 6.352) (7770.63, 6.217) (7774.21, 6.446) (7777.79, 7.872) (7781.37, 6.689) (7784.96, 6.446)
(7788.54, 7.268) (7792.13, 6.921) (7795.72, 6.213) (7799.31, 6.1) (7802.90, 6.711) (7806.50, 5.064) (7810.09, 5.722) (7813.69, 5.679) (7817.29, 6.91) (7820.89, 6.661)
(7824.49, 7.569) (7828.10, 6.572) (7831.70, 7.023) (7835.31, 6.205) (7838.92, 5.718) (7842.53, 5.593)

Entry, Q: 6.38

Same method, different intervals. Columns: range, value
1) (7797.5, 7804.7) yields 6.41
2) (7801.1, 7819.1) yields 6.02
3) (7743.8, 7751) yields 7.19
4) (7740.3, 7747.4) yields 6.56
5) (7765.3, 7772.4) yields 6.28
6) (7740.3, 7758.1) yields 6.55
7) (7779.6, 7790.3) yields 6.8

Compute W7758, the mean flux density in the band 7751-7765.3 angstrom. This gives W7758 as 6.31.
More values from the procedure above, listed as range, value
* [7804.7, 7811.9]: 5.39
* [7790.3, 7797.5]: 6.57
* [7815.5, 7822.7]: 6.79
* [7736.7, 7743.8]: 6.46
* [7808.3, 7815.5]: 5.7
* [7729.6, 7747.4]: 6.89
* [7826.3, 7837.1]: 6.6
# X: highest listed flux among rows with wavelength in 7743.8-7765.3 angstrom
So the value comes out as 7.302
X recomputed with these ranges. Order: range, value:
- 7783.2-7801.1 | 7.268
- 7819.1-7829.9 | 7.569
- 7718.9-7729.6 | 6.669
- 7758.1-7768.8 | 7.238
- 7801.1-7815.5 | 6.711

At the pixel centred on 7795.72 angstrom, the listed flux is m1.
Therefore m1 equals 6.213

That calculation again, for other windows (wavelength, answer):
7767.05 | 6.352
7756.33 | 6.608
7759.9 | 5.649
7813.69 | 5.679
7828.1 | 6.572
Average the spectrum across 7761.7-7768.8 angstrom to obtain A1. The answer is 6.8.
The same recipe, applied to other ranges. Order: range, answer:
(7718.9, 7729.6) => 6.24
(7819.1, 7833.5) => 6.96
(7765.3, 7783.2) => 6.71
